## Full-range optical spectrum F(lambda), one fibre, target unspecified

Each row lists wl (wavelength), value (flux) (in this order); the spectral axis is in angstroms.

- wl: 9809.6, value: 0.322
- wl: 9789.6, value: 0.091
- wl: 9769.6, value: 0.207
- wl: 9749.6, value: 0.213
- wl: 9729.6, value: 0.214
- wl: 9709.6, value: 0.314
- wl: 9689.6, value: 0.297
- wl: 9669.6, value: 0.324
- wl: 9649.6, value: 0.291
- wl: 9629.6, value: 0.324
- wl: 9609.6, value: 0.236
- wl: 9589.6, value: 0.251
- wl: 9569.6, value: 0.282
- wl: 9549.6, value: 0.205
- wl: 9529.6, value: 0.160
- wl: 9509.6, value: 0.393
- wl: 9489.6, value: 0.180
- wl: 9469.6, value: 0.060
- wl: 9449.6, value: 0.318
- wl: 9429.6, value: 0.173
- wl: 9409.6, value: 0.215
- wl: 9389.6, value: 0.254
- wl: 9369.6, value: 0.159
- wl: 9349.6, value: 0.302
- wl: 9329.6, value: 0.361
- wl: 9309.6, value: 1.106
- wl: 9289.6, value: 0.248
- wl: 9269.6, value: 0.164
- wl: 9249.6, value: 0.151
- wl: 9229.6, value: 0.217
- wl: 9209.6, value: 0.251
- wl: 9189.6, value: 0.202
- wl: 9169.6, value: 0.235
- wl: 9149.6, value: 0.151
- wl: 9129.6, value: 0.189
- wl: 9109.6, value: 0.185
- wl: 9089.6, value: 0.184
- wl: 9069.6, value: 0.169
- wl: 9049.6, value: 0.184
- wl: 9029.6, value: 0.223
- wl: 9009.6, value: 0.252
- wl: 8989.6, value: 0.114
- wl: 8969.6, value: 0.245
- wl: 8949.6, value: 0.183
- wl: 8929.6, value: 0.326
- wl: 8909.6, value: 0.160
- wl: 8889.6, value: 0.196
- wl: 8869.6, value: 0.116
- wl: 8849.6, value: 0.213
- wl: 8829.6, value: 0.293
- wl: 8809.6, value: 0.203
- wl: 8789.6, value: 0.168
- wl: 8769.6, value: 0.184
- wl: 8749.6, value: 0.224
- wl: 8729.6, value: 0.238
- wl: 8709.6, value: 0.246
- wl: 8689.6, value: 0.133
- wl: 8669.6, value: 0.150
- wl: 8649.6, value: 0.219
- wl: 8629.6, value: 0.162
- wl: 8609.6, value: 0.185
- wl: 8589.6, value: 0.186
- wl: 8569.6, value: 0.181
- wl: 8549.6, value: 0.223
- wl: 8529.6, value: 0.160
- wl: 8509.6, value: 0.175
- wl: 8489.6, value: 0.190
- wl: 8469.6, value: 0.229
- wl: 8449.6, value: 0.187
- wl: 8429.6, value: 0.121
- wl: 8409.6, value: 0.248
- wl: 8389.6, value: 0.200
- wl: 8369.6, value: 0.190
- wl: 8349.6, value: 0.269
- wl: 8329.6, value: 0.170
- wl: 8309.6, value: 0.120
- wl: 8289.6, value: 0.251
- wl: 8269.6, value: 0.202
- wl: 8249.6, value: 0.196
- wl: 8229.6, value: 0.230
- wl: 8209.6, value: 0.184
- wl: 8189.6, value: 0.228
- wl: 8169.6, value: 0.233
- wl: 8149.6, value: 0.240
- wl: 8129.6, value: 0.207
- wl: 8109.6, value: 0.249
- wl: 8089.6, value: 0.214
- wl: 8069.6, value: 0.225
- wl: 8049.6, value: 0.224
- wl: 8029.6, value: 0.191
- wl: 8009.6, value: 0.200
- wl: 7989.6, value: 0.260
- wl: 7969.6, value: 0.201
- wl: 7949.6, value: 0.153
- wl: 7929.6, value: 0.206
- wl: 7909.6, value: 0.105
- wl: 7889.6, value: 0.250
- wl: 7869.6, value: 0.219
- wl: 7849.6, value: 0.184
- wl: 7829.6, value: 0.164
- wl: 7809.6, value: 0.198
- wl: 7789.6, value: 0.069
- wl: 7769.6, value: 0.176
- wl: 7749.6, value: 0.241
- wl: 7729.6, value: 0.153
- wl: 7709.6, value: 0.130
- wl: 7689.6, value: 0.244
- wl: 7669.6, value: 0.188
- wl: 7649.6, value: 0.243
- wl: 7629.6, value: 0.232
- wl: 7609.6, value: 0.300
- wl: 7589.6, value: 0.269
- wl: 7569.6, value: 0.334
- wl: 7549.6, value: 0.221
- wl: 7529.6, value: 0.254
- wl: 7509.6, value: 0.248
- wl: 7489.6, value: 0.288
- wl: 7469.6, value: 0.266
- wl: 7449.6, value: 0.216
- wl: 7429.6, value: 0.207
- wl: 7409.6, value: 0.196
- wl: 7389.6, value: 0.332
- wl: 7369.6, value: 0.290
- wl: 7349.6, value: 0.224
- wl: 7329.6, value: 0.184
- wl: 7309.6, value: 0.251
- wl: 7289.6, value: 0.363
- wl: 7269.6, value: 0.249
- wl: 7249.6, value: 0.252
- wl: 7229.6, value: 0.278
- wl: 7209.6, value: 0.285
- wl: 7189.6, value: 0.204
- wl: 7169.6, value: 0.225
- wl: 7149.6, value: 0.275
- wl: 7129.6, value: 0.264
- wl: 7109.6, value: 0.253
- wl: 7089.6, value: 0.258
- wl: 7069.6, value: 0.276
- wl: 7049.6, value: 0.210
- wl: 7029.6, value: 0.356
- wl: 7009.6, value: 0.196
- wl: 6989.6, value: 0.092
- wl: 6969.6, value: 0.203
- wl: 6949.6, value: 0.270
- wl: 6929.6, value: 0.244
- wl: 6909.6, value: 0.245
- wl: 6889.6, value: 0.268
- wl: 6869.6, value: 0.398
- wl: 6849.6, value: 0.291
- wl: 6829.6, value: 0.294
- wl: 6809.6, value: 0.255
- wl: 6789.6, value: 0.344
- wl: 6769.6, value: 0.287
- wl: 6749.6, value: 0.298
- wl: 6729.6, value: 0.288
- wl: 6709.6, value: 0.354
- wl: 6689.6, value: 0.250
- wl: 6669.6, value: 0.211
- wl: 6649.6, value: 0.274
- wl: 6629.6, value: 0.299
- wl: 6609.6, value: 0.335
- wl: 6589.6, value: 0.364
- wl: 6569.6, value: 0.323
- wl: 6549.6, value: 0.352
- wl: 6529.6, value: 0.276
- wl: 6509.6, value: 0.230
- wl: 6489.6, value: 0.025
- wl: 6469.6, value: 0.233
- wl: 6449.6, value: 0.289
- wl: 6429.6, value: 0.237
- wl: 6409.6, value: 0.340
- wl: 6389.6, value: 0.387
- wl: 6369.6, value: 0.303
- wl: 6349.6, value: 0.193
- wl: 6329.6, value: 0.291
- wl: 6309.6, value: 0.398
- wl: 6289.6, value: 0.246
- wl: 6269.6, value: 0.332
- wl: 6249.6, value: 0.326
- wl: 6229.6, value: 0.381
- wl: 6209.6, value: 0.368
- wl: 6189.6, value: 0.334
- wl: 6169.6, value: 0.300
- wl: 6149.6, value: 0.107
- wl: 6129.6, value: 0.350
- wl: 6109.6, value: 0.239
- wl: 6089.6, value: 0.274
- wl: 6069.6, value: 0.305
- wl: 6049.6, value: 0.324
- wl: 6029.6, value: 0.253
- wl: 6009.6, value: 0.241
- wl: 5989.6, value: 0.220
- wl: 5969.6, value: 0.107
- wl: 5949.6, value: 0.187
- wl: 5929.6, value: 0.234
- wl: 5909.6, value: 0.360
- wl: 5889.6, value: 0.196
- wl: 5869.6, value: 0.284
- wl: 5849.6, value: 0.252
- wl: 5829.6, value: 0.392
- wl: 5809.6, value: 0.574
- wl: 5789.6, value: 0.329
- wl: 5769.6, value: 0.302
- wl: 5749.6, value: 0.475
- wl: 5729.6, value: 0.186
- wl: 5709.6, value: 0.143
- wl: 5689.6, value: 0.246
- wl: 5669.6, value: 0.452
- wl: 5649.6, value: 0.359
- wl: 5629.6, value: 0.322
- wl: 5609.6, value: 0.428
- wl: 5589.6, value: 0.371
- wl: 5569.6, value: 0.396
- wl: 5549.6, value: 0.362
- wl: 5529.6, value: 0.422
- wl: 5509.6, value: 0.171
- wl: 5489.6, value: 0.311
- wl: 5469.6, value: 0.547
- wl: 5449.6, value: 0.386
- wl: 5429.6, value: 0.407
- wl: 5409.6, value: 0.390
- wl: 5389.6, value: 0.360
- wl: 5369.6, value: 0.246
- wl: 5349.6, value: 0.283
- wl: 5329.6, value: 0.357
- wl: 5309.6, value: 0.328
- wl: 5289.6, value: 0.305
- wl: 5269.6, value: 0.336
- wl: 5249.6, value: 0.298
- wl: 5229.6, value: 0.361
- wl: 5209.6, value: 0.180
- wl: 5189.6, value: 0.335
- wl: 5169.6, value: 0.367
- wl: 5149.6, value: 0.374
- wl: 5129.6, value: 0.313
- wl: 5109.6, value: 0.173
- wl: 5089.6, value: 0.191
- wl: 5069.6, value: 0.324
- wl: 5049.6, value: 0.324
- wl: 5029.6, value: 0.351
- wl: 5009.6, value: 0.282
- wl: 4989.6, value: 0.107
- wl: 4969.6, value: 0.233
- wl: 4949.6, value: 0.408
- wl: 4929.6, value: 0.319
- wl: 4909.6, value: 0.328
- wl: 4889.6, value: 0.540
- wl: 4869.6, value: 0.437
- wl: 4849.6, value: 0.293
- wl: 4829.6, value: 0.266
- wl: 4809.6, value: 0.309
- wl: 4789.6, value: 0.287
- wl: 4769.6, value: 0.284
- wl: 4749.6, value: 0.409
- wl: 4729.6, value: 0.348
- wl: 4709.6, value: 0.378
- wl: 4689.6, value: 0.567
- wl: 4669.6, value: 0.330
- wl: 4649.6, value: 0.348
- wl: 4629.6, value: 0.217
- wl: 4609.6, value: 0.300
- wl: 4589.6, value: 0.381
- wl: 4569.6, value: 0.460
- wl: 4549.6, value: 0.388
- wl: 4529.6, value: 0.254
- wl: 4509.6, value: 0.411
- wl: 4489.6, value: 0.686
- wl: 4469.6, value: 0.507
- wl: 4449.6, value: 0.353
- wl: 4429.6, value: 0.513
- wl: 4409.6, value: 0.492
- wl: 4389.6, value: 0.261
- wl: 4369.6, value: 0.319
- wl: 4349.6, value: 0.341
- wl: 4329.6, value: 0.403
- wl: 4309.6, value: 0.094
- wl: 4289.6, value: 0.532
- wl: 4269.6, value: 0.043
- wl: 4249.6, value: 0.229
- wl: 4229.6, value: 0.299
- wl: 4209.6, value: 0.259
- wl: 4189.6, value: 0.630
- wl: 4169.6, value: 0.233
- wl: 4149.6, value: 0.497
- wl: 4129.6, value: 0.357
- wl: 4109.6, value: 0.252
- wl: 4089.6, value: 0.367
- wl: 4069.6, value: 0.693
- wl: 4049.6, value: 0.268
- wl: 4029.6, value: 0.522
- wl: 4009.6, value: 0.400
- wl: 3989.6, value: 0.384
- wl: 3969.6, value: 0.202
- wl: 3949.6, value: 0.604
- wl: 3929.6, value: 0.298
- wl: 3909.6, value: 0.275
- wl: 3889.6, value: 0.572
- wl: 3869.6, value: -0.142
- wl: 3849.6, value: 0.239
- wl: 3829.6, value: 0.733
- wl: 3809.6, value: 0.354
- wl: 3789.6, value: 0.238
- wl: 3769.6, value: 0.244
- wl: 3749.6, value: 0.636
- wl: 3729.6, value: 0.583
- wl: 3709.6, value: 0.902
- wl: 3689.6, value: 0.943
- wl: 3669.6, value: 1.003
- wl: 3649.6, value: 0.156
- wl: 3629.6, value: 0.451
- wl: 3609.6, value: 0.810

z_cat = 1.50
